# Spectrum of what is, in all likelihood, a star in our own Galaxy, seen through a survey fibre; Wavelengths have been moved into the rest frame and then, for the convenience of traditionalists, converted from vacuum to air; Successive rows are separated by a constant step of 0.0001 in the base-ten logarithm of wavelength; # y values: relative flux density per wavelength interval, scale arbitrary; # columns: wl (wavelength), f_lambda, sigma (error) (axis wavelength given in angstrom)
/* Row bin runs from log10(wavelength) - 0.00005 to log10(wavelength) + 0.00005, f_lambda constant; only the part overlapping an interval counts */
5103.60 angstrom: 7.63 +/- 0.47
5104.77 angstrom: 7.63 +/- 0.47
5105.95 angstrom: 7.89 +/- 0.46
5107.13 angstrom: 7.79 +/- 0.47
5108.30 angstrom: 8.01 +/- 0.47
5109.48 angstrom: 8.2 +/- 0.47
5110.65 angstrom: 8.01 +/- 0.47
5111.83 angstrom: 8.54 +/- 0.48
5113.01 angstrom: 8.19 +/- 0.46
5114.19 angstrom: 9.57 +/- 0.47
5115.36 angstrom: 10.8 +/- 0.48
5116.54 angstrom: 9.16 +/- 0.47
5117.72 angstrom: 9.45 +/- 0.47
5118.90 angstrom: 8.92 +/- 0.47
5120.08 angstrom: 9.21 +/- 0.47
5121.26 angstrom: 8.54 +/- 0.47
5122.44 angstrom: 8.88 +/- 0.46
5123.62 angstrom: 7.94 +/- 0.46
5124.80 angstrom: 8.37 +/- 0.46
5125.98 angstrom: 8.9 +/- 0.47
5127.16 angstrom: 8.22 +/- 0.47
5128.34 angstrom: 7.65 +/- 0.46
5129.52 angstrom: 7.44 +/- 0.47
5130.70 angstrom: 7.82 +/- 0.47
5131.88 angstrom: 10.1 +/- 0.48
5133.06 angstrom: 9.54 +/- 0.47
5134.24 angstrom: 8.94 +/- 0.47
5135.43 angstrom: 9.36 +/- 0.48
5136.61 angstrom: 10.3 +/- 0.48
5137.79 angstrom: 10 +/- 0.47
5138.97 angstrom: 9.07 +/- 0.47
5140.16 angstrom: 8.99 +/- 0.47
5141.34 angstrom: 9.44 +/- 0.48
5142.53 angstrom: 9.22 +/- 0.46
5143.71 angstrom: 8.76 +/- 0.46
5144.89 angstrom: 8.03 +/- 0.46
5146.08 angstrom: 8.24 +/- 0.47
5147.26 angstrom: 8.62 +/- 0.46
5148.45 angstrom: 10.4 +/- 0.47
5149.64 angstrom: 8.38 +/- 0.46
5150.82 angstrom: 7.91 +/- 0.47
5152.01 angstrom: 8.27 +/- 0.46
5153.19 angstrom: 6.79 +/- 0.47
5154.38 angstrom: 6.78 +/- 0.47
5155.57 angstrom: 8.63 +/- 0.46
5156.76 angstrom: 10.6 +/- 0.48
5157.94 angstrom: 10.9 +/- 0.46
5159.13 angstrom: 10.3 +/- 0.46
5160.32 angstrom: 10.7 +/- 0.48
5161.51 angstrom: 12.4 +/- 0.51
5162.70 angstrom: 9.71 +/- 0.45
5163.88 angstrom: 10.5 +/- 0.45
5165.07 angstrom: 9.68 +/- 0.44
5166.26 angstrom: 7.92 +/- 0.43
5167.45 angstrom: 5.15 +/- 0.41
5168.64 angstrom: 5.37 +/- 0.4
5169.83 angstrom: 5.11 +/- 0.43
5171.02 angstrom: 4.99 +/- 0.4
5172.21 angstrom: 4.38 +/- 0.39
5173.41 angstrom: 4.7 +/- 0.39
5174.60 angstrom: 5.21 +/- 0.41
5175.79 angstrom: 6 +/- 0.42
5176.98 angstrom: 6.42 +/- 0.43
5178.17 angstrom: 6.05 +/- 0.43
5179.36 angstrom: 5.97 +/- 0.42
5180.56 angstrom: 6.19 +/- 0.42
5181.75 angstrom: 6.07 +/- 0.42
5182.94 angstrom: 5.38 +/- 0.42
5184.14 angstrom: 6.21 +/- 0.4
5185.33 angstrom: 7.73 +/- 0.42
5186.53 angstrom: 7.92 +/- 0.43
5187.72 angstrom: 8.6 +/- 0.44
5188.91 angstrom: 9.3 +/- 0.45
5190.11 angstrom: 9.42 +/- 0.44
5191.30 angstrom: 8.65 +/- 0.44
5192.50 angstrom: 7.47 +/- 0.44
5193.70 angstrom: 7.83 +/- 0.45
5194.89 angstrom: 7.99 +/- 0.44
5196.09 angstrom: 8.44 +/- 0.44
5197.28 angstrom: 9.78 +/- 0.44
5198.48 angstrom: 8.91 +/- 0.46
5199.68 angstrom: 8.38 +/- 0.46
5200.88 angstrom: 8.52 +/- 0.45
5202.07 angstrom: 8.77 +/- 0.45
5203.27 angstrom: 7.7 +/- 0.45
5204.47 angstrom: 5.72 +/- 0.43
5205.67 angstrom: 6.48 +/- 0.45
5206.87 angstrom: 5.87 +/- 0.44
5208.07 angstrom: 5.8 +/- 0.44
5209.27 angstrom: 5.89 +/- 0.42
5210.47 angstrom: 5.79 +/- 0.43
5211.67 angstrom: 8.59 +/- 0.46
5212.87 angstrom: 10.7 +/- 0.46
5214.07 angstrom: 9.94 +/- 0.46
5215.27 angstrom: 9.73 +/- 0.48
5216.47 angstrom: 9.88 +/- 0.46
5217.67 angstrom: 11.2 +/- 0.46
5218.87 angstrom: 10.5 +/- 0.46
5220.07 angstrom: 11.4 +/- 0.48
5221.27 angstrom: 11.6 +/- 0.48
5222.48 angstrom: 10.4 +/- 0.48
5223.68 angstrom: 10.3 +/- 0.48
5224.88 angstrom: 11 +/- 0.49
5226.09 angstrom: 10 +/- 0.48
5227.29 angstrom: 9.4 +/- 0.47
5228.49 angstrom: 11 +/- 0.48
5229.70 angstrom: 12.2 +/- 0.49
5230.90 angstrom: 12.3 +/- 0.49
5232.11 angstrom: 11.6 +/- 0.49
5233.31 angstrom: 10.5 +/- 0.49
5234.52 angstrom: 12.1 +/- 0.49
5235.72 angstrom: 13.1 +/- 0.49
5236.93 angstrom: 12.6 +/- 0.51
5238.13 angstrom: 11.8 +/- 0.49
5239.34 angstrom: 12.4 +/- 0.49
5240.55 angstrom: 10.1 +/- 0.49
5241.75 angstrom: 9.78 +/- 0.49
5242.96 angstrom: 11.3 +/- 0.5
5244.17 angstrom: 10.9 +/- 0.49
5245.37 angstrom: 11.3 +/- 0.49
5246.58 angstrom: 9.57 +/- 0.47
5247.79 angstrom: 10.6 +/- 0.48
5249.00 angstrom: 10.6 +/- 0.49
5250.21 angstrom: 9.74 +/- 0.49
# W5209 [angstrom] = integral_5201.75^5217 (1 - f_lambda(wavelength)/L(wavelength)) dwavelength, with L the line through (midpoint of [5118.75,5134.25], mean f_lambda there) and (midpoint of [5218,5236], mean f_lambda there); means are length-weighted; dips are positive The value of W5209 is 4.2 angstrom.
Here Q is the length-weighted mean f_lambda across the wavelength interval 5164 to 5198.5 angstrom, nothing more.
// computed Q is 7.01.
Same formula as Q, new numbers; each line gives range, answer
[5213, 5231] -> 10.7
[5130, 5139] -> 9.4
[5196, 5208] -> 7.74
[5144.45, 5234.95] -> 8.46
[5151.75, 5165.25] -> 9.64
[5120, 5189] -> 8.09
